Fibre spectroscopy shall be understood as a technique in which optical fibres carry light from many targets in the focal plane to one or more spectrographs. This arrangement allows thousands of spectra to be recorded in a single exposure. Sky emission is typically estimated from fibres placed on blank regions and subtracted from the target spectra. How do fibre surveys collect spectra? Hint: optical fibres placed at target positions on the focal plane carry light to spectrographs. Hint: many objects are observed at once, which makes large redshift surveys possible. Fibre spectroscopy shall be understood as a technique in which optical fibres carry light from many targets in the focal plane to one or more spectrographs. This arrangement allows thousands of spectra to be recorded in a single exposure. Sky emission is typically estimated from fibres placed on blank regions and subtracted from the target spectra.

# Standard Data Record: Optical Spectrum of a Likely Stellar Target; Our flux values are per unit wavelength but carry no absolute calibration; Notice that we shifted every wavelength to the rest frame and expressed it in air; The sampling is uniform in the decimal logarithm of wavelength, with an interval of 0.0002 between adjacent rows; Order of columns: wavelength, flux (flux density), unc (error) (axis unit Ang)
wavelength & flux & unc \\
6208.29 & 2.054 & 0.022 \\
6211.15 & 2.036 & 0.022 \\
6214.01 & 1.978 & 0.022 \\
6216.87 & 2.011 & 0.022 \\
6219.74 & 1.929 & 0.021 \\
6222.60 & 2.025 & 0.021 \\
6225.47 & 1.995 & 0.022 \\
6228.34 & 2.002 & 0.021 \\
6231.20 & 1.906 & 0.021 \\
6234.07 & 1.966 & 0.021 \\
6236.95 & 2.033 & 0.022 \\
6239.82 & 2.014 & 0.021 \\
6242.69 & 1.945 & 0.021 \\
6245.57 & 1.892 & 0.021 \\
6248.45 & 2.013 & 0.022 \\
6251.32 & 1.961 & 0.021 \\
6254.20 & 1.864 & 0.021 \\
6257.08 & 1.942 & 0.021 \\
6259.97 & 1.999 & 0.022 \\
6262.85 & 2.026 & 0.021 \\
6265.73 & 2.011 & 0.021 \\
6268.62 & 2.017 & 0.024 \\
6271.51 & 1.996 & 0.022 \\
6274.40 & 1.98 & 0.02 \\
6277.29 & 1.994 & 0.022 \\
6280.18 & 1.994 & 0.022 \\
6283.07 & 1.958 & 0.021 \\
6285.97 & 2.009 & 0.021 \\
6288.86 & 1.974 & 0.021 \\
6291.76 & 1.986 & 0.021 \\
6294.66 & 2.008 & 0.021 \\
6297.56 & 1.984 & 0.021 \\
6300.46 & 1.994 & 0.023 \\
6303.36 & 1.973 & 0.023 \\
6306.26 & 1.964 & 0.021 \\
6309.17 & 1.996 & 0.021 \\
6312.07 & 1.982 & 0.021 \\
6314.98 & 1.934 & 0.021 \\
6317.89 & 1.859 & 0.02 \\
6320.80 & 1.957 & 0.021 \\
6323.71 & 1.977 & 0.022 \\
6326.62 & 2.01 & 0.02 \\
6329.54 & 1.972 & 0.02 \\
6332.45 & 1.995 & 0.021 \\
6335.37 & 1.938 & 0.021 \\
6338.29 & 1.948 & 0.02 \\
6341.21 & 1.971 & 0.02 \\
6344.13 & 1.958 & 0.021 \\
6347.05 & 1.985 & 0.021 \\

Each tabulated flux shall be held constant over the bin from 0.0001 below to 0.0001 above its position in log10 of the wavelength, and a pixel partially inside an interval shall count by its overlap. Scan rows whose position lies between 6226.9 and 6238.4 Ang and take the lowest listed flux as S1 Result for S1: 1.906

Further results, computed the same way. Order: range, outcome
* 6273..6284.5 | 1.958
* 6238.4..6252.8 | 1.892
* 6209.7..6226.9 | 1.929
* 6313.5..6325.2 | 1.859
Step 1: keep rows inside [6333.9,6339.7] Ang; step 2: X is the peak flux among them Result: 1.948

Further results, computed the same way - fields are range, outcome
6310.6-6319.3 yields 1.982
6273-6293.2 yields 2.009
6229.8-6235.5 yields 1.966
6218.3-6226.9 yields 2.025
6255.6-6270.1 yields 2.026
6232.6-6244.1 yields 2.033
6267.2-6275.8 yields 2.017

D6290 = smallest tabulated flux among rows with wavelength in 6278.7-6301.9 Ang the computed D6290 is 1.958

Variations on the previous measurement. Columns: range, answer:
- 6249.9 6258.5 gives 1.864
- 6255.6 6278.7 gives 1.942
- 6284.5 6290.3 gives 1.974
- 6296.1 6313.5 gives 1.964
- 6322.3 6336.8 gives 1.938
